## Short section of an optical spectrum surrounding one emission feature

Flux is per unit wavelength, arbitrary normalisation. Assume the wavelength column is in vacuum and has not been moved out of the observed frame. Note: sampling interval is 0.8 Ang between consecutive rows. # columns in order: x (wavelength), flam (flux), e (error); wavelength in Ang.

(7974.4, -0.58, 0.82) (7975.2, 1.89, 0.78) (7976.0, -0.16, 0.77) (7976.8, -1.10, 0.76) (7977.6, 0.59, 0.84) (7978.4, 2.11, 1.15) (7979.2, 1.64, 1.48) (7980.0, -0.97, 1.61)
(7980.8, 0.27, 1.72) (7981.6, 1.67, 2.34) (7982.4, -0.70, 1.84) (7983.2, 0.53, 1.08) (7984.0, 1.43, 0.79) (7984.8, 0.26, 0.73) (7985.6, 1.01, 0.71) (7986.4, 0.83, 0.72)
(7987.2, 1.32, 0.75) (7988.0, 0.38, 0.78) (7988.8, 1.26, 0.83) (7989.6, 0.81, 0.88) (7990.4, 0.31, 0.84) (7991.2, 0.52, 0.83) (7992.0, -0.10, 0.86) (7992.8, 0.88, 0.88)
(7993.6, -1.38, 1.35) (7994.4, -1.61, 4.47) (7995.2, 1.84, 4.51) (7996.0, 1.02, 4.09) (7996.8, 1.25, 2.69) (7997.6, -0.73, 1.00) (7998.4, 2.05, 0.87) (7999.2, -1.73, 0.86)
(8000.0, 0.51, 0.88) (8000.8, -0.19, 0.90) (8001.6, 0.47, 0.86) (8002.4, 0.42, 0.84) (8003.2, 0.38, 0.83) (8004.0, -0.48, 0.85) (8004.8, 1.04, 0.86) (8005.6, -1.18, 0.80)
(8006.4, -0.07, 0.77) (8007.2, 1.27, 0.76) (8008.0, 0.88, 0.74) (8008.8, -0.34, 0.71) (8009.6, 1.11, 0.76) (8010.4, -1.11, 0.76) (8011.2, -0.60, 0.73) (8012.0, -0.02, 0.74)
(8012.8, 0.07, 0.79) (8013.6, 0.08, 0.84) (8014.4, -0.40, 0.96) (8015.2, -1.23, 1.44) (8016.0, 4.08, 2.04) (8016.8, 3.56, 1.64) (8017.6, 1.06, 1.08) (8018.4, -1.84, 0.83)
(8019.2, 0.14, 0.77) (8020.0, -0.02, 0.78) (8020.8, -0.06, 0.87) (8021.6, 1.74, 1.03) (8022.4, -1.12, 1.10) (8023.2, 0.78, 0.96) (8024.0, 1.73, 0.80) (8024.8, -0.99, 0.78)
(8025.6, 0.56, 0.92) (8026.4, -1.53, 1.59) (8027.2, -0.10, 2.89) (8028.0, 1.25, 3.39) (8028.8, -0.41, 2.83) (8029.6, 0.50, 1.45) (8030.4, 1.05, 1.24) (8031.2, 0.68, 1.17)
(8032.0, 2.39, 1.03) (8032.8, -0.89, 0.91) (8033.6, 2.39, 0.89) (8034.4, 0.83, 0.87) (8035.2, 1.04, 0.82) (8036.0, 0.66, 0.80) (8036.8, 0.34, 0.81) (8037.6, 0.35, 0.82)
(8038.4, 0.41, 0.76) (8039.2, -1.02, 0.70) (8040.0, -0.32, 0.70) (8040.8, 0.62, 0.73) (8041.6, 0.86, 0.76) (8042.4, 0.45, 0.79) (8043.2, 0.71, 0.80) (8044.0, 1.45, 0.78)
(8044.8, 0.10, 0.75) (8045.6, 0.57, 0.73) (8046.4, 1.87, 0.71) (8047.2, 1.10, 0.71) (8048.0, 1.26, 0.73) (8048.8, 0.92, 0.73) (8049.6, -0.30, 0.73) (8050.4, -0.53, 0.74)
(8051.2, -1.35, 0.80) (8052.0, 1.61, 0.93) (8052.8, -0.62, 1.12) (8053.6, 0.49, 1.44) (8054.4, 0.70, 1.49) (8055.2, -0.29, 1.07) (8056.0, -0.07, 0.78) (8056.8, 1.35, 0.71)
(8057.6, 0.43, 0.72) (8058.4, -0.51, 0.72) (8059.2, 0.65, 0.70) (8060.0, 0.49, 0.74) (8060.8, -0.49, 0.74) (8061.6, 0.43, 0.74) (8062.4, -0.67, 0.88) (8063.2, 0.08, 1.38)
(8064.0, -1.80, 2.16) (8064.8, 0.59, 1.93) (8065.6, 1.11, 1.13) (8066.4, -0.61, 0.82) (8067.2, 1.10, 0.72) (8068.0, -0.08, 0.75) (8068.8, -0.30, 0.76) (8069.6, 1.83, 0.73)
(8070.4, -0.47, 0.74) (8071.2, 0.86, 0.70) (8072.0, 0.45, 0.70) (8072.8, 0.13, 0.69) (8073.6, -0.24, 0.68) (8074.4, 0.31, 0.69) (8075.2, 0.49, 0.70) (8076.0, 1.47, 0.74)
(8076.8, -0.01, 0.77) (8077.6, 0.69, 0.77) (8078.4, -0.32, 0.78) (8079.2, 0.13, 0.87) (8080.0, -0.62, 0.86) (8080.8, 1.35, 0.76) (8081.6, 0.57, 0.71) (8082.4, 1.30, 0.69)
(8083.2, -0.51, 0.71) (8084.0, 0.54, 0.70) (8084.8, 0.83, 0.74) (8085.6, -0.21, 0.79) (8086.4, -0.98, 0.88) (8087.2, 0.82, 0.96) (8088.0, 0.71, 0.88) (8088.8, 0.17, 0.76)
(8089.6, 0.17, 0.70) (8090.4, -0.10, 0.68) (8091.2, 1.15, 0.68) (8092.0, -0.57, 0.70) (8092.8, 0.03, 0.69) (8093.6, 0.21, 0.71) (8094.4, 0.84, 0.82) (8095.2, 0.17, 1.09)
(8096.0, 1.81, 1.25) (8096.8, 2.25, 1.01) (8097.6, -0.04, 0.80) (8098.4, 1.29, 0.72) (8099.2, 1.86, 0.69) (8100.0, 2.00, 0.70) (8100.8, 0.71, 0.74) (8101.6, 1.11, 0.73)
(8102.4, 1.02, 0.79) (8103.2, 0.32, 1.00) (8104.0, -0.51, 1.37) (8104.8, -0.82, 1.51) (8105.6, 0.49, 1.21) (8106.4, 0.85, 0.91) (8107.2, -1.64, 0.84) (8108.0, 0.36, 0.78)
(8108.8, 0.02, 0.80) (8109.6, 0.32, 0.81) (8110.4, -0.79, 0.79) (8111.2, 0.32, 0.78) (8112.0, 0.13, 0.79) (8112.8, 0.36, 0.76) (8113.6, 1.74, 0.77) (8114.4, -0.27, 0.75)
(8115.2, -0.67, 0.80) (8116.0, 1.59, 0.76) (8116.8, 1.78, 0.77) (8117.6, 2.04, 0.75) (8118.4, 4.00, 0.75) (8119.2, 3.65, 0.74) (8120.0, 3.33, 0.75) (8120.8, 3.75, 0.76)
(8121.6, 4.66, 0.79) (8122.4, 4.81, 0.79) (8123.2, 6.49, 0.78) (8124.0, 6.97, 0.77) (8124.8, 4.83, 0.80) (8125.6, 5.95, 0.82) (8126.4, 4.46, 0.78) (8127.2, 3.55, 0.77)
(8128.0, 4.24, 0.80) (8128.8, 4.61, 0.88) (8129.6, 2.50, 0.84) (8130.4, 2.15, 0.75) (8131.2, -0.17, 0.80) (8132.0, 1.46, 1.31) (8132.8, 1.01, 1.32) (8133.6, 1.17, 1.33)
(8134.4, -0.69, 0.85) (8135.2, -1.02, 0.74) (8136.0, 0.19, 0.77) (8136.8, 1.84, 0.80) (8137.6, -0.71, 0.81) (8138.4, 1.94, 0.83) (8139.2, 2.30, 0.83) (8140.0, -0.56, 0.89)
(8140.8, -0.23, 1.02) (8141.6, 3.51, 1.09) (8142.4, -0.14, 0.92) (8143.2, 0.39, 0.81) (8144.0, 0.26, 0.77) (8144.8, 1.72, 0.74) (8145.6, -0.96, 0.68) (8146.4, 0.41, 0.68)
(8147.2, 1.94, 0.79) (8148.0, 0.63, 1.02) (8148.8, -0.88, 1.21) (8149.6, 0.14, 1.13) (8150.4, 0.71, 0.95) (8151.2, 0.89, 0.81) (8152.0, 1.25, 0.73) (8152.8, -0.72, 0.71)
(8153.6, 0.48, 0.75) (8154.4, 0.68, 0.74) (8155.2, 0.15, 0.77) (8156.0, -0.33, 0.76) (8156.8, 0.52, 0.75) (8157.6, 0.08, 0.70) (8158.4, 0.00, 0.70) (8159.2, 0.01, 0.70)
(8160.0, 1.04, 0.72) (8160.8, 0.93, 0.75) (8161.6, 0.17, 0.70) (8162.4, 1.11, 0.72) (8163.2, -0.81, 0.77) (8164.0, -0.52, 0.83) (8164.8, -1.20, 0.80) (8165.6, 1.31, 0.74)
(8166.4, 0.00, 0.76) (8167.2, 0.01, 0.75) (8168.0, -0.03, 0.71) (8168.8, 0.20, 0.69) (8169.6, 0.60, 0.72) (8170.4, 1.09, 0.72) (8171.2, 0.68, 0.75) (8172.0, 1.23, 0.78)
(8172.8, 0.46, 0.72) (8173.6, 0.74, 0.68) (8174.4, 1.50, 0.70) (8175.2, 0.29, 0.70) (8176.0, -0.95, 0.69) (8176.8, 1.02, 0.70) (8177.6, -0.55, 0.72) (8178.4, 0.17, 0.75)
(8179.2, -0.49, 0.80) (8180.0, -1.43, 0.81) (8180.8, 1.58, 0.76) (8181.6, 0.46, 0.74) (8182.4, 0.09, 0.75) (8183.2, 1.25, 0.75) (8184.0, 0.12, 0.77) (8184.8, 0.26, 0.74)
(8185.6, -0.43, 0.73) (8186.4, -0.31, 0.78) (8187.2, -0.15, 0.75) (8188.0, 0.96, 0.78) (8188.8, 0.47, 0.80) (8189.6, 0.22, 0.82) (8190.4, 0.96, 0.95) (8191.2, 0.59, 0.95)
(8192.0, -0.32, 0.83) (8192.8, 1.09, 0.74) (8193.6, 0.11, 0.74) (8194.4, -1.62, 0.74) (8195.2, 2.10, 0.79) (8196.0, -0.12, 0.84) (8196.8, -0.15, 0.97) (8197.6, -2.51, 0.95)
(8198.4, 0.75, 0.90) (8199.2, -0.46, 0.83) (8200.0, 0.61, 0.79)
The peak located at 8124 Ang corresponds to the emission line [O II]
